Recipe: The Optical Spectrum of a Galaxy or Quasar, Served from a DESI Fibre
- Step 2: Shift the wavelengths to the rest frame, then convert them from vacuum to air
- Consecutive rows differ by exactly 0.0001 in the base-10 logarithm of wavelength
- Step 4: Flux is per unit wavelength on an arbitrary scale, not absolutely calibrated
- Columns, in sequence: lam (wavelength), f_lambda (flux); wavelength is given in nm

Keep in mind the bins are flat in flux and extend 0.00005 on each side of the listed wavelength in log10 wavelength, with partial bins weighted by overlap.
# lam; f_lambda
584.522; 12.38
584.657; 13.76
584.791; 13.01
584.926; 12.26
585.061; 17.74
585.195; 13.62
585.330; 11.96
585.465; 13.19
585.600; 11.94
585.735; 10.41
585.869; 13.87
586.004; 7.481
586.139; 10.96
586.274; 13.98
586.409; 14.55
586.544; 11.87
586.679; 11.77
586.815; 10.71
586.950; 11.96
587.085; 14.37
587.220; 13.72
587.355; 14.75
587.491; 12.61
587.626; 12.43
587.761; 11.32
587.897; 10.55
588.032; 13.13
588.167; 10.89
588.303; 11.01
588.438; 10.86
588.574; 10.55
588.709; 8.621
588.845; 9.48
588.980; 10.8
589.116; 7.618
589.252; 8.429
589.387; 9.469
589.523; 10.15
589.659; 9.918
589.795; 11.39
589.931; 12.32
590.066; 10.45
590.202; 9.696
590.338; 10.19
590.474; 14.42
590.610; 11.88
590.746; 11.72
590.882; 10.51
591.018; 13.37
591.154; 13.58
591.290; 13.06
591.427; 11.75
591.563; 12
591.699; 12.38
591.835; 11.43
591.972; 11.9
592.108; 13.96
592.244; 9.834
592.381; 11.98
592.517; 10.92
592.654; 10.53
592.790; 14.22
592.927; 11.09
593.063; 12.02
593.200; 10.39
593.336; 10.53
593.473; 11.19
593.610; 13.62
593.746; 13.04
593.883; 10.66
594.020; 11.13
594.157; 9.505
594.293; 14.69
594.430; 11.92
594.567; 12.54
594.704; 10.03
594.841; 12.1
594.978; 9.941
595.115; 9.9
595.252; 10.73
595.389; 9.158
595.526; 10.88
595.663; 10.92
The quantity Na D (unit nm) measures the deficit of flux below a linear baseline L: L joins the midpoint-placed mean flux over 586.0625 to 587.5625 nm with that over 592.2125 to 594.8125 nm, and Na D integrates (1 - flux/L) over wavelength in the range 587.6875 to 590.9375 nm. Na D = 0.45 nm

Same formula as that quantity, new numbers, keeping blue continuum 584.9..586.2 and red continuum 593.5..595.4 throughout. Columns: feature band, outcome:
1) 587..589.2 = 0.127 nm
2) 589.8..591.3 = -0.004 nm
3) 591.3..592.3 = -0.025 nm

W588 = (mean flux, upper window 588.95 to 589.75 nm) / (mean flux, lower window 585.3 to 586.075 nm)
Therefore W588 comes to 0.8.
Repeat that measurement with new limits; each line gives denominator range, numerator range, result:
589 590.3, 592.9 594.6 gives 1.18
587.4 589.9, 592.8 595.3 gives 1.08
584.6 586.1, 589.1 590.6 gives 0.83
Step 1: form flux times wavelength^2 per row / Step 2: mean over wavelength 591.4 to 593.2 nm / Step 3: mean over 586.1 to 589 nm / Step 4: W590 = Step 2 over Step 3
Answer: 1.01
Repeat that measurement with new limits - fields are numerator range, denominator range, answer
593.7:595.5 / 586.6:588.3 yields 0.93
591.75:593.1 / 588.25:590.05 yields 1.19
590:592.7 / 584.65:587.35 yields 0.95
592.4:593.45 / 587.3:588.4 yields 0.97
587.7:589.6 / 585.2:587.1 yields 0.85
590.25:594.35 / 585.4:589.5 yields 1.06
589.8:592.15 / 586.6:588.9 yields 1.04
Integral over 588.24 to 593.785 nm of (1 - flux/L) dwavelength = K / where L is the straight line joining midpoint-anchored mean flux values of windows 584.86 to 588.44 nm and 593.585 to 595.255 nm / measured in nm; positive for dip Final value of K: 0.29 nm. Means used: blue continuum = 12.4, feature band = 11.3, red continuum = 11.5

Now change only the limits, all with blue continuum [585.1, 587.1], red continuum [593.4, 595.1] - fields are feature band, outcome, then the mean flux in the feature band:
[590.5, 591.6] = -0.04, 12.3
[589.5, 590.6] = 0.07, 11.1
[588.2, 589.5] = 0.25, 9.7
